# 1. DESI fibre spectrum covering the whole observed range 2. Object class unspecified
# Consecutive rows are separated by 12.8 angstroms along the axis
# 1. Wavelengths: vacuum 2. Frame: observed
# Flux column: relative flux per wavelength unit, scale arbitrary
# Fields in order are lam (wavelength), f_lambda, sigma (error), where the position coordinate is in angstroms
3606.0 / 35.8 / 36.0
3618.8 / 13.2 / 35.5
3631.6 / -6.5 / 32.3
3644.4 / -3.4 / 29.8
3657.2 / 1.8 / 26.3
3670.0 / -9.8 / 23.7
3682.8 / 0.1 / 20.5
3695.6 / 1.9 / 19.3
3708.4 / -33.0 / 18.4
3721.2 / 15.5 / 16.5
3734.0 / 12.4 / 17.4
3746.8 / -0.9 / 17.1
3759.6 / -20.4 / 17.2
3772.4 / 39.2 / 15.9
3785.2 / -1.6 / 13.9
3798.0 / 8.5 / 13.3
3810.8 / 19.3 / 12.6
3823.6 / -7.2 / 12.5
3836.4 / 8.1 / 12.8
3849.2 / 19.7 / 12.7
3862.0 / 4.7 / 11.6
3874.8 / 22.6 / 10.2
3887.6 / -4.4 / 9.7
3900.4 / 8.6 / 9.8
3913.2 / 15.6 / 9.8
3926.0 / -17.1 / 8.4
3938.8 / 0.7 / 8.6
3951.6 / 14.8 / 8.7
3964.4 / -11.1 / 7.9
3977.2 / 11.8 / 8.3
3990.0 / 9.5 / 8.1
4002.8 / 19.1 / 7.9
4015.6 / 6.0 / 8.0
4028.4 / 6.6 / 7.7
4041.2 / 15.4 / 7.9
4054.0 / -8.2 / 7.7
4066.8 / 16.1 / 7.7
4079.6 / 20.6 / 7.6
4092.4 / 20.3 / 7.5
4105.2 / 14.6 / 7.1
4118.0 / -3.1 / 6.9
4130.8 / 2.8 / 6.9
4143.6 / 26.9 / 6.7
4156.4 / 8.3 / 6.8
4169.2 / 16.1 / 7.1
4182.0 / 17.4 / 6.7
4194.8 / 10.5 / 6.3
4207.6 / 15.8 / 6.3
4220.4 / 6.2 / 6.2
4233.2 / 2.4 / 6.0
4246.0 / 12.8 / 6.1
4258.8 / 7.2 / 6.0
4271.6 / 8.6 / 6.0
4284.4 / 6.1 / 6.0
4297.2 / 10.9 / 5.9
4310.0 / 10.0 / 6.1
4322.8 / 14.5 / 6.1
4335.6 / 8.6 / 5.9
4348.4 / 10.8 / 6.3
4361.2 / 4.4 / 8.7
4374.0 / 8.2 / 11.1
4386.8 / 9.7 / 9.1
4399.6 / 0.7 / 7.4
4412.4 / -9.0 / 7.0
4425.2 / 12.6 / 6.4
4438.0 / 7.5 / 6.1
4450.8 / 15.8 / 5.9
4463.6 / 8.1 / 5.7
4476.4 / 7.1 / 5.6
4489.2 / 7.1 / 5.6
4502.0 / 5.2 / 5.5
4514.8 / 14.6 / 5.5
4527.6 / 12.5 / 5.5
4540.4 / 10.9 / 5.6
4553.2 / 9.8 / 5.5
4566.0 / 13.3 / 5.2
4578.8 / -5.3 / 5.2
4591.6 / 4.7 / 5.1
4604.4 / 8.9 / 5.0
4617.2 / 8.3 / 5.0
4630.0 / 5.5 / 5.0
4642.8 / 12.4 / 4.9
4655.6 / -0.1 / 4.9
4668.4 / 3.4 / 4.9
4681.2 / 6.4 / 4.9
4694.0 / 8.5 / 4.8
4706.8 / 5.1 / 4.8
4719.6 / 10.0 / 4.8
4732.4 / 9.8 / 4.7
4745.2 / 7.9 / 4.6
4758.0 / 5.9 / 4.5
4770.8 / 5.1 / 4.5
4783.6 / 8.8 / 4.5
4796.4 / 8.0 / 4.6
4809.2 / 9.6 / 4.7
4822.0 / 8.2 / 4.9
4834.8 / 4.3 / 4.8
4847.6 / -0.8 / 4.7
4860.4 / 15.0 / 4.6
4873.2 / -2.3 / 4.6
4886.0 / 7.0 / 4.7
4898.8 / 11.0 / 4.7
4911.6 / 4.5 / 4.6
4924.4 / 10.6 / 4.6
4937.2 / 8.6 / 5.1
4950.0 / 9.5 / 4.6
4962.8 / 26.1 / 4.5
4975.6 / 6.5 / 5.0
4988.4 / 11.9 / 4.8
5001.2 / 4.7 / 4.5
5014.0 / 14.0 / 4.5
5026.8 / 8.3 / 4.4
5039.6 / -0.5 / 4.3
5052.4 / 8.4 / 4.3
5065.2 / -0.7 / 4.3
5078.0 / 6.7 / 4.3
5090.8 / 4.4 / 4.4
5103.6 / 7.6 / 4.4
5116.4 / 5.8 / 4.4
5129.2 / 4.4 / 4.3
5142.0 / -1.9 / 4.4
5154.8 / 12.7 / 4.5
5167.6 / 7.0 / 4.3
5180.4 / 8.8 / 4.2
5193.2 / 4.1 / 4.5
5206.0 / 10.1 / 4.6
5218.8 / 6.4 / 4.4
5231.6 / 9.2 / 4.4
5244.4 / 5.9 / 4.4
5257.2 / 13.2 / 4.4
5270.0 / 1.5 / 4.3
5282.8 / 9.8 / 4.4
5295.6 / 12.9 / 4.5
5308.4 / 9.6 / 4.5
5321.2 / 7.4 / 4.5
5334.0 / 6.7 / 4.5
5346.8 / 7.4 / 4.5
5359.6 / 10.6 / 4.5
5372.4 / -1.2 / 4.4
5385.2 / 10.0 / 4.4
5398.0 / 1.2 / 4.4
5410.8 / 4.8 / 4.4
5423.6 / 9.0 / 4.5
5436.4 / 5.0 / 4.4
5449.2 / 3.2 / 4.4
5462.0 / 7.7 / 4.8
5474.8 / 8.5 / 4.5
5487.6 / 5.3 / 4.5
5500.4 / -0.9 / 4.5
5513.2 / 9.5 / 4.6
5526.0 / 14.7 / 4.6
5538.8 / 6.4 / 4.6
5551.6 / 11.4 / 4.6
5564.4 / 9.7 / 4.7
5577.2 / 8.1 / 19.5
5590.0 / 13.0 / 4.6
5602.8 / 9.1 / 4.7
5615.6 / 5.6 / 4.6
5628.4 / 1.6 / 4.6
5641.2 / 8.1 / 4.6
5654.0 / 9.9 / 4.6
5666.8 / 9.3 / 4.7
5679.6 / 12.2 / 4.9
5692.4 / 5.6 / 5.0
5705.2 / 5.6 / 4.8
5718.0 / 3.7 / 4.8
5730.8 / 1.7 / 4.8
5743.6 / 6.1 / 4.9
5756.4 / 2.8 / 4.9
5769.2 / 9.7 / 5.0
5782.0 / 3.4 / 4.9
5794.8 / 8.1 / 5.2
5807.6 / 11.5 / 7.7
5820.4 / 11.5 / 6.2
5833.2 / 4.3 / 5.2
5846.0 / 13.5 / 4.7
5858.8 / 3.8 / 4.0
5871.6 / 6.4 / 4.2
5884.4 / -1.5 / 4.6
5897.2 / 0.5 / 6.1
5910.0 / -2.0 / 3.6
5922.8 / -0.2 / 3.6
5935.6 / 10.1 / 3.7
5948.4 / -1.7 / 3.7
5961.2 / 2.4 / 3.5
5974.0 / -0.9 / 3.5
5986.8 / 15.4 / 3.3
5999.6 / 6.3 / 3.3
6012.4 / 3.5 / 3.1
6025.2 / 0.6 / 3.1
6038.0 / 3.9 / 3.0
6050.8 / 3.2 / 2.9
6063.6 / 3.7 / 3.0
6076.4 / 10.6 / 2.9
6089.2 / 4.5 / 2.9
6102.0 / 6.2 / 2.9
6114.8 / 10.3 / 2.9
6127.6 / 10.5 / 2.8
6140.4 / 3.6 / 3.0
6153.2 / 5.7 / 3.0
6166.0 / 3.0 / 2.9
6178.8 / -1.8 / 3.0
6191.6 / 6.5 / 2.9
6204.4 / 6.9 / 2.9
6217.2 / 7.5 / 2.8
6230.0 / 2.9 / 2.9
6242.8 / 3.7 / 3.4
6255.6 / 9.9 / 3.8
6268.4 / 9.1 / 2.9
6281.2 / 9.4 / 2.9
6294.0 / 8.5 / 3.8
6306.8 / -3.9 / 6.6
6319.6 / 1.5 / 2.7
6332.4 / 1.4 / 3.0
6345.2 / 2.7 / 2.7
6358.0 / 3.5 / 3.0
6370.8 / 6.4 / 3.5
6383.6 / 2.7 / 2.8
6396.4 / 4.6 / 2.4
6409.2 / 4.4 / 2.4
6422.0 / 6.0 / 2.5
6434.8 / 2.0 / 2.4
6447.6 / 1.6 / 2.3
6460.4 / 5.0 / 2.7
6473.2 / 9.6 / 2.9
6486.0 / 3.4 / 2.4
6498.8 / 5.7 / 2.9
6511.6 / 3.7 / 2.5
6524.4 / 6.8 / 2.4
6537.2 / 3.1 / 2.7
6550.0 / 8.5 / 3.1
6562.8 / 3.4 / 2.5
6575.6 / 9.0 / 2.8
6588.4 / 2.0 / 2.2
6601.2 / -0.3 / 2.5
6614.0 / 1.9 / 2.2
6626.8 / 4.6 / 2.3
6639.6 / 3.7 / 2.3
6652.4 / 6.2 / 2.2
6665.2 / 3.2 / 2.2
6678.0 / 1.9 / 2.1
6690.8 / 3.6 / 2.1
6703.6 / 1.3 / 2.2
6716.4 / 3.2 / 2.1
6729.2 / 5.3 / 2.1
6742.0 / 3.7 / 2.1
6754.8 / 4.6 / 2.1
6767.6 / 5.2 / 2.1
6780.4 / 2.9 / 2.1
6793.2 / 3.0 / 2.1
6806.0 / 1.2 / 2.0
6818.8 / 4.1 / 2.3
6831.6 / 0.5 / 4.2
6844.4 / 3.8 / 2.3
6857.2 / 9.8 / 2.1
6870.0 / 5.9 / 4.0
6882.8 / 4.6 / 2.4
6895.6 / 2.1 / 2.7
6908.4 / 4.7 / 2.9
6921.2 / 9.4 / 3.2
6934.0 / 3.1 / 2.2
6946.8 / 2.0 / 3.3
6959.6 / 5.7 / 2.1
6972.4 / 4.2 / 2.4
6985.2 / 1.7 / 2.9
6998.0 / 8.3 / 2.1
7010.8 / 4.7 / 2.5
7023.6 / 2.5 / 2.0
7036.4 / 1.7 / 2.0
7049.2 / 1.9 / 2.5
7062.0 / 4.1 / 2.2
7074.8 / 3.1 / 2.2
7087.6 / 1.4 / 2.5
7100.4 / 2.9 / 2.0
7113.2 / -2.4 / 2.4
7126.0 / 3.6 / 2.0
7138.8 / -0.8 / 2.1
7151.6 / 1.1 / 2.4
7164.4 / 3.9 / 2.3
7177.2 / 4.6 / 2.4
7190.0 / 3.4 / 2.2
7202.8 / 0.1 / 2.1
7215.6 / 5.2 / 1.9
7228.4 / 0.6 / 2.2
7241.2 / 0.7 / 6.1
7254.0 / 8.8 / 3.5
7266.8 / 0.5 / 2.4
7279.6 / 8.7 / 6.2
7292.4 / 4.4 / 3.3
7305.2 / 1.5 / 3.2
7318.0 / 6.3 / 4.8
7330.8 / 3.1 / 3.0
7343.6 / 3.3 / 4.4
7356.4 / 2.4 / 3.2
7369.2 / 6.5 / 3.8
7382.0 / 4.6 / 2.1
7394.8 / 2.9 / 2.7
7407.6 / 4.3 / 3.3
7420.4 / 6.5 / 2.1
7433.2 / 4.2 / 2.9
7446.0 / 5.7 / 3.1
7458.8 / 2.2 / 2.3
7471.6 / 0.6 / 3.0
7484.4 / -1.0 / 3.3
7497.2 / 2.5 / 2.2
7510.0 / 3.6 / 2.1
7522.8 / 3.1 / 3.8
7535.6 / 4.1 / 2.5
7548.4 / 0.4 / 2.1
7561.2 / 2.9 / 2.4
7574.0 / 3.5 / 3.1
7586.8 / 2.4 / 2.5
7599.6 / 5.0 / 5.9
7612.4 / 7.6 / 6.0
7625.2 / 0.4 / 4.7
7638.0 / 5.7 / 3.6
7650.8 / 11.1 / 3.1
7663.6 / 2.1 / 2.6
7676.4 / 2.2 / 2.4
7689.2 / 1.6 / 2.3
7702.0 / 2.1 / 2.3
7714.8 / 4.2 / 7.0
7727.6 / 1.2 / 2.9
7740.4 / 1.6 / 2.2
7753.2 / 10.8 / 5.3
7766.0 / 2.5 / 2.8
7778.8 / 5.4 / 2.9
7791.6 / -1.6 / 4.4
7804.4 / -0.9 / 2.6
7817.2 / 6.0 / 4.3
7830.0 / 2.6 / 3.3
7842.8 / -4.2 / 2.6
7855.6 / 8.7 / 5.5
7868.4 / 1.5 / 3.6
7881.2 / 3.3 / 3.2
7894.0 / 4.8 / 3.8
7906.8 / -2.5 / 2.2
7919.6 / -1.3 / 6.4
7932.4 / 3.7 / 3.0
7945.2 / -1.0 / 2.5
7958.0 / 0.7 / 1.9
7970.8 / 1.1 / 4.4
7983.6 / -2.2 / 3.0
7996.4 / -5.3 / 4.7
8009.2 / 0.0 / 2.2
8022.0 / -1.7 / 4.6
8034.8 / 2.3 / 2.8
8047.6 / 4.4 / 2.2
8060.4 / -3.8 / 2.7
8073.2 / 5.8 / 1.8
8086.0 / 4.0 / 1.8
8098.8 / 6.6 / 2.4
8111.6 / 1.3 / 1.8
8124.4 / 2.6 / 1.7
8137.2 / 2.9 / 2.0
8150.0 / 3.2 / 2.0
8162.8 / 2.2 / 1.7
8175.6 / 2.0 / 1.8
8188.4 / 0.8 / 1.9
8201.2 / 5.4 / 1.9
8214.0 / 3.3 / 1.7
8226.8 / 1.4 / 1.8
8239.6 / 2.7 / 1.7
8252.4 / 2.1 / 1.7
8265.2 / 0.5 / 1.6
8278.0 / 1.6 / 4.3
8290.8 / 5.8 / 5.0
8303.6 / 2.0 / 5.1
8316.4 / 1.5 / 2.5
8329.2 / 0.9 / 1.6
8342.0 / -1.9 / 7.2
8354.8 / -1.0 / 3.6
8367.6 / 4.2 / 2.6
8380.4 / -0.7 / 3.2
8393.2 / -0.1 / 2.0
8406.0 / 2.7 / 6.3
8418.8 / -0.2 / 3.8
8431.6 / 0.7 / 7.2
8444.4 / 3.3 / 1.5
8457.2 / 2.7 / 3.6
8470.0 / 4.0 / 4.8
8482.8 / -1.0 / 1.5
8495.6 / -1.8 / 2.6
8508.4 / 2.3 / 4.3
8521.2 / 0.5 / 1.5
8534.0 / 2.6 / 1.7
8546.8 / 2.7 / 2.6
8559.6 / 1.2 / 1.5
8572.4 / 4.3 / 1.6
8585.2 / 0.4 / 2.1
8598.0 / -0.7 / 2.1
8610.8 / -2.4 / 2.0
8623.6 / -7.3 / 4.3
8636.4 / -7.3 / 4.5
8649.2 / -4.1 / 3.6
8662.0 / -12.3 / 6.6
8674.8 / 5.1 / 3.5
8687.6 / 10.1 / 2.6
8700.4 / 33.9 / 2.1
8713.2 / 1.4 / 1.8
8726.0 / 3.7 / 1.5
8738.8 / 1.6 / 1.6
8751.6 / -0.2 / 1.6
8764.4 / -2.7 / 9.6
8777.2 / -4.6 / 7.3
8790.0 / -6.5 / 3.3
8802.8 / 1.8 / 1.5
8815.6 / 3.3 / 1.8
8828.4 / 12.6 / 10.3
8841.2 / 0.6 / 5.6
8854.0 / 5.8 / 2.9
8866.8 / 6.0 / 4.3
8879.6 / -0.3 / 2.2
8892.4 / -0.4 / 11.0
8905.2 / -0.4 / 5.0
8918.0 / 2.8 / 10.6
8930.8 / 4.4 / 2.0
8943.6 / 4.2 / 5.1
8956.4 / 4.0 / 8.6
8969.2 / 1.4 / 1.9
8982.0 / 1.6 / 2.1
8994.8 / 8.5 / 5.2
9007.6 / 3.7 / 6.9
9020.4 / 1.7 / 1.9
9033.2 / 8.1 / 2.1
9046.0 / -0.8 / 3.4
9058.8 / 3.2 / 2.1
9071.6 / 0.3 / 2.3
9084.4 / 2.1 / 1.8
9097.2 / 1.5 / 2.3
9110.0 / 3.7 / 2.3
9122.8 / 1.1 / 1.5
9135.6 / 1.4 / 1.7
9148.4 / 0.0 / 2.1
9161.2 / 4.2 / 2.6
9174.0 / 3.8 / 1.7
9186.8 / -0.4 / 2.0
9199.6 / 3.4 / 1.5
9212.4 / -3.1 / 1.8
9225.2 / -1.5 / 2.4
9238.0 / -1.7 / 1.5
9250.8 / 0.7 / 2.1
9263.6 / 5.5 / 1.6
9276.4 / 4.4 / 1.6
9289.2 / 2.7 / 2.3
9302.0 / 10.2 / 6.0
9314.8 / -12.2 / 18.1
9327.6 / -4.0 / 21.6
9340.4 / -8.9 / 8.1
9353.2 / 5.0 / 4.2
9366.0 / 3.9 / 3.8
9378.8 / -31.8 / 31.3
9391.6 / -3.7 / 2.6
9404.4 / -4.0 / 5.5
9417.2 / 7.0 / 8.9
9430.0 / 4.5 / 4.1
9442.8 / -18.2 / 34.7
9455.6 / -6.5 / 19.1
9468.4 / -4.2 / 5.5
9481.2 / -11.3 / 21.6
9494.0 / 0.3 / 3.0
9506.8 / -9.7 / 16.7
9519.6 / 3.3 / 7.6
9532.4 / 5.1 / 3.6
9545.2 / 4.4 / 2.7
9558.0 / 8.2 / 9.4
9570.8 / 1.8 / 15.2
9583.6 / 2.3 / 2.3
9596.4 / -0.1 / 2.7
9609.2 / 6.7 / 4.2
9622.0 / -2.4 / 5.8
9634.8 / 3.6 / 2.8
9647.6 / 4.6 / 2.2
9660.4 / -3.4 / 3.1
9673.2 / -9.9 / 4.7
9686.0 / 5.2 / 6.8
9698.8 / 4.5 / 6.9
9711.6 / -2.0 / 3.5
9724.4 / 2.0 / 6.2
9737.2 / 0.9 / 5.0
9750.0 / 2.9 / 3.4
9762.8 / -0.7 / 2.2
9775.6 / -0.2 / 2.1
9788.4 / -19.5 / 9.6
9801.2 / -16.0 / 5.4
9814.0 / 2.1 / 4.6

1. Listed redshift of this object 1.33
